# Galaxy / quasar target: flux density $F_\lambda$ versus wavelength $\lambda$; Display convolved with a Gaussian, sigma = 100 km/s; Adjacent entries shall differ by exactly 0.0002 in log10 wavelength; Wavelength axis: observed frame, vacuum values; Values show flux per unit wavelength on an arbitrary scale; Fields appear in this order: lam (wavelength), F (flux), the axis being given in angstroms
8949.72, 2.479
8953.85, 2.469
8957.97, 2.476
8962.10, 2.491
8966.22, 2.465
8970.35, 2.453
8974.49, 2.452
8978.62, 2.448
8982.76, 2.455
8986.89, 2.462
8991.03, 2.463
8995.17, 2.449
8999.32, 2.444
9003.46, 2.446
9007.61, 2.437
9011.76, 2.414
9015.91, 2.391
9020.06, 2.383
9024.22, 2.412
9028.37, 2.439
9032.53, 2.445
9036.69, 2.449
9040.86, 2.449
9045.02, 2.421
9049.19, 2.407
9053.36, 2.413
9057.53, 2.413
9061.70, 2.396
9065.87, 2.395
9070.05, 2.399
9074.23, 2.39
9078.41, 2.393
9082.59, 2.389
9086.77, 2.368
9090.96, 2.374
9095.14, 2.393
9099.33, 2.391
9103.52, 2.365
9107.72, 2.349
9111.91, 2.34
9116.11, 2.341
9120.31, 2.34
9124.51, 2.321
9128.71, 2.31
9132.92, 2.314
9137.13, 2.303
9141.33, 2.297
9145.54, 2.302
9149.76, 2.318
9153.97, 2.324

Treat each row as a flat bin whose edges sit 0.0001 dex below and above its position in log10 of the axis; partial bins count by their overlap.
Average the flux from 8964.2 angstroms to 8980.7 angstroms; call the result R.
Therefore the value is 2.45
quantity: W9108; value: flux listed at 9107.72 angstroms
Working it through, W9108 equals 2.349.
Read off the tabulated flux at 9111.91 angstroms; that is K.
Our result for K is 2.34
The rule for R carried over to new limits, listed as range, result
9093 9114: 2.37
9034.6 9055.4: 2.43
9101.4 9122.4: 2.35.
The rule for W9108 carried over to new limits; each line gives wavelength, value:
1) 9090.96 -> 2.374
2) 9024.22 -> 2.412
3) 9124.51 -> 2.321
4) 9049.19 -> 2.407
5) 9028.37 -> 2.439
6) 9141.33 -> 2.297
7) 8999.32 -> 2.444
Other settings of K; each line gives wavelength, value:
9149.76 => 2.318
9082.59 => 2.389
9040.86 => 2.449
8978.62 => 2.448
